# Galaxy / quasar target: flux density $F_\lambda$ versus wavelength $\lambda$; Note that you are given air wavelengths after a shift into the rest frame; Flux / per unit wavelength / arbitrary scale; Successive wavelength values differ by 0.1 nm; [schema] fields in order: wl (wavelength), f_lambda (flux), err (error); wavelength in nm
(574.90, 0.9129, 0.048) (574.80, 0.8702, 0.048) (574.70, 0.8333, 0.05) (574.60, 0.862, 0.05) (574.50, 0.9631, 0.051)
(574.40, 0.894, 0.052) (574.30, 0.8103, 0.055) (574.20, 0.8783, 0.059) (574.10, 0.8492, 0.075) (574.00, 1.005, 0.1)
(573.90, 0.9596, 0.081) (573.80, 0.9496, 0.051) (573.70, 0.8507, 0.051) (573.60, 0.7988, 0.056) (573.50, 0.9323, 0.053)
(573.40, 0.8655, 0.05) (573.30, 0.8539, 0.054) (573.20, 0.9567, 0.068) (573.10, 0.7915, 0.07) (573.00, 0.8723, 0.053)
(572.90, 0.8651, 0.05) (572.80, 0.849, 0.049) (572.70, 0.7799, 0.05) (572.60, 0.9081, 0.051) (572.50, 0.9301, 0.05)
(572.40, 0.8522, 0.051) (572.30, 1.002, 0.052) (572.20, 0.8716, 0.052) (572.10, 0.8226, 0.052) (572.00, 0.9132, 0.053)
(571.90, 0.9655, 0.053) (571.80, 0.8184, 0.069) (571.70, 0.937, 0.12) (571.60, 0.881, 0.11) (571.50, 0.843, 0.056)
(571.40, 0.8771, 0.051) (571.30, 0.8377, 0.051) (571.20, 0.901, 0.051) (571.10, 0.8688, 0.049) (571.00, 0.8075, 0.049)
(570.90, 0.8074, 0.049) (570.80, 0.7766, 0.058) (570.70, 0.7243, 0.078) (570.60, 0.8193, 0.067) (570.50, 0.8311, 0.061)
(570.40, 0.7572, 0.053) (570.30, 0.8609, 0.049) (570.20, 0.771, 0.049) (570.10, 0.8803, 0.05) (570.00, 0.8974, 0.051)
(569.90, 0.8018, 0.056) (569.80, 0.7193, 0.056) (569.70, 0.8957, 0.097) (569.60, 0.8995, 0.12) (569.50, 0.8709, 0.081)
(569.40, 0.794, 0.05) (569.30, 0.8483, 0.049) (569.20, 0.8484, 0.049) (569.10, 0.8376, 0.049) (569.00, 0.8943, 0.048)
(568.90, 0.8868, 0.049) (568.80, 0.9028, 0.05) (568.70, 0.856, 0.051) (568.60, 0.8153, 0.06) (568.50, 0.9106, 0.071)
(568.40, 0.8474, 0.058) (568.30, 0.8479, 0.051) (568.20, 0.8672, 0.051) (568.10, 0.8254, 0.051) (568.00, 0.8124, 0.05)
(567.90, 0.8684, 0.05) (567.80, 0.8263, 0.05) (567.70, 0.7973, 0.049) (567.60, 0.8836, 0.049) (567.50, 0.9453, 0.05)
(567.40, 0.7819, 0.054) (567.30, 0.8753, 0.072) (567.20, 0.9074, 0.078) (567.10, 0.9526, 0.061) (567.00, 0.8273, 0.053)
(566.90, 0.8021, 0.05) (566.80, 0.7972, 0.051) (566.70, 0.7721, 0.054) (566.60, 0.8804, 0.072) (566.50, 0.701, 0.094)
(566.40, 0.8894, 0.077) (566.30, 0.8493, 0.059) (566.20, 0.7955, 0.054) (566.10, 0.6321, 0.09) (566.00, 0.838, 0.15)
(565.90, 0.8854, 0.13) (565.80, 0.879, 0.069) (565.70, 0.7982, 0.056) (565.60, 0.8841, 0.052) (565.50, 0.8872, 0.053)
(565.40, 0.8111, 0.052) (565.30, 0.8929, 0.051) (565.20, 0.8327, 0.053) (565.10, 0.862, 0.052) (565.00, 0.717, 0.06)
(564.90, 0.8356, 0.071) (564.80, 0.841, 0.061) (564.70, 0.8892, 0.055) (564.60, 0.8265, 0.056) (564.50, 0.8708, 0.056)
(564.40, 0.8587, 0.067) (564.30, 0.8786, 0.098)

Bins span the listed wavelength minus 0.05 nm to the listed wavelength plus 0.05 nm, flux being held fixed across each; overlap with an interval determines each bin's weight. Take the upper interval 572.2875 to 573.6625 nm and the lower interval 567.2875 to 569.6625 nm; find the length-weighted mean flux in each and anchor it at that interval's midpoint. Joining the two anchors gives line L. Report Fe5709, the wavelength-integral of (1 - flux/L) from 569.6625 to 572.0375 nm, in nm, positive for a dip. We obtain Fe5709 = 0.07 nm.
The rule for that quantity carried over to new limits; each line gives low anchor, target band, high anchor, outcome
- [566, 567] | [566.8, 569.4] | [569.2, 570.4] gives -0.131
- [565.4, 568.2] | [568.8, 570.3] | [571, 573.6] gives 0.015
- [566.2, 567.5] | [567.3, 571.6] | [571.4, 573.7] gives 0.069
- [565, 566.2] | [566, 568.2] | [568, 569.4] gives 0.032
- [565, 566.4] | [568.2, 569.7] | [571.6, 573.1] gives -0.011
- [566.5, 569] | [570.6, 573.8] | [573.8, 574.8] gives 0.066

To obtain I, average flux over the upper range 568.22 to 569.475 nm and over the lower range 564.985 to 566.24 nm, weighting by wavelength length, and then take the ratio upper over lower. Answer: 1.0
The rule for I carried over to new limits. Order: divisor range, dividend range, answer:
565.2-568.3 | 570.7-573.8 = 1.03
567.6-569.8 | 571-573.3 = 1.03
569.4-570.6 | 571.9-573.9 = 1.06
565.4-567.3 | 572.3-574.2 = 1.06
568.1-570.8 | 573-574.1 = 1.06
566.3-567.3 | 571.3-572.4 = 1.06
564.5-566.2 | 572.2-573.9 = 1.06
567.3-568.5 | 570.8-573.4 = 1.02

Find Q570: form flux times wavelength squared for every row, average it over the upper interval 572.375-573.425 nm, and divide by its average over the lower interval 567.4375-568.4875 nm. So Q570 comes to 1.0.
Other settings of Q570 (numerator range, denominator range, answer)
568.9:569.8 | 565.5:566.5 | 1.05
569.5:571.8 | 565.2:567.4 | 1.02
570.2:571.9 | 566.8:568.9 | 0.99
